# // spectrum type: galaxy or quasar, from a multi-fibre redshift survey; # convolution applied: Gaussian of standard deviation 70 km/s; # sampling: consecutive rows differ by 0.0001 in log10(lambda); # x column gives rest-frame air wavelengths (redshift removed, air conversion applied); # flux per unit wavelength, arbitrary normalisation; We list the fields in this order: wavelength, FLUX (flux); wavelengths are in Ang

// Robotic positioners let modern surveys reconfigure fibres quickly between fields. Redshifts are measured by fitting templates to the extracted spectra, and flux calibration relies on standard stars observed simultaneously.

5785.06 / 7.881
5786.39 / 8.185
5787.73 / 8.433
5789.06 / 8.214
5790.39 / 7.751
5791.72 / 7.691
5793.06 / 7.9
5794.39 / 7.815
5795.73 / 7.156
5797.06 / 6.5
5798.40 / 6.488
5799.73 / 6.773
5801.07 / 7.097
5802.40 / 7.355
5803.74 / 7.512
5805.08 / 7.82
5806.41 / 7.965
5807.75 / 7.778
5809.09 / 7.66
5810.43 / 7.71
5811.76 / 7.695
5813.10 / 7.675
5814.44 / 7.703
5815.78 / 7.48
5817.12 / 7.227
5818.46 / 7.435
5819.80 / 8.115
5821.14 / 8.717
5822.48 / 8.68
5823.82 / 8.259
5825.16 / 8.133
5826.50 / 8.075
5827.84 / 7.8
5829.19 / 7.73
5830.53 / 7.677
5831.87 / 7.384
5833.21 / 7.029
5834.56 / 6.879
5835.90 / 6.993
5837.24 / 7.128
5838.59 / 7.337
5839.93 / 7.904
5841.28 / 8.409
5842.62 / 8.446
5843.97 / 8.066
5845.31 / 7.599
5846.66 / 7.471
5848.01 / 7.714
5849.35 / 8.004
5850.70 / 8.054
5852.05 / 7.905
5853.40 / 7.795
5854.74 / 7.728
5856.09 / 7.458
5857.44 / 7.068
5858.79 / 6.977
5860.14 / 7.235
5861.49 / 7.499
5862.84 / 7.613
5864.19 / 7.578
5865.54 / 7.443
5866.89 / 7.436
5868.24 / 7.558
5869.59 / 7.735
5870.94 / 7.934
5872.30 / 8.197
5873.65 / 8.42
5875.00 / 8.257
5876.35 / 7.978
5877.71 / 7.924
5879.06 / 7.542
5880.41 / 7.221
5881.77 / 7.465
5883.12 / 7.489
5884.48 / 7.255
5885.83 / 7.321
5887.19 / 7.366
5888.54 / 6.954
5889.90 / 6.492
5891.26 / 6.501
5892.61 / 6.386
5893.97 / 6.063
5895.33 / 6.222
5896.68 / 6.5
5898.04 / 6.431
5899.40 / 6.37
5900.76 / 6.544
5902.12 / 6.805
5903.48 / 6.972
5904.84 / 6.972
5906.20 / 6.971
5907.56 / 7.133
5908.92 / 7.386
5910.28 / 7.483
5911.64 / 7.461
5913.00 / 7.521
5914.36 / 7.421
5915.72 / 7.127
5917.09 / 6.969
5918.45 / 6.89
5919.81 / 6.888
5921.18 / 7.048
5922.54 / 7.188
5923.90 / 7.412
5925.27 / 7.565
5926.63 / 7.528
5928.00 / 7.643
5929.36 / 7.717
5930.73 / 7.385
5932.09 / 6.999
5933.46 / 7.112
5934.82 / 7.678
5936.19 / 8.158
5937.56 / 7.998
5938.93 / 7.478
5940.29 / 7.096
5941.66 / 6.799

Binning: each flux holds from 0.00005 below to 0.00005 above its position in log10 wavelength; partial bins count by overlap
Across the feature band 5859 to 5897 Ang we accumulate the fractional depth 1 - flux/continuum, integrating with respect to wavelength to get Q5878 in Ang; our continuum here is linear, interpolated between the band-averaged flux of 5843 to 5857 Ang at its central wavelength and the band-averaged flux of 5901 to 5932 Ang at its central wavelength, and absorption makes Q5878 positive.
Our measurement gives 1.1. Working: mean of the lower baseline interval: 7.78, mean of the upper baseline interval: 7.24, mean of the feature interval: 7.35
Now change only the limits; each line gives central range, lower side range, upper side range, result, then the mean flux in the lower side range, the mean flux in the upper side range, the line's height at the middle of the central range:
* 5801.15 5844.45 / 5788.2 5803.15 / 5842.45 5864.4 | -1.40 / 7.36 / 7.64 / 7.49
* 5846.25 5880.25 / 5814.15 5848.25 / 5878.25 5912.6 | -1.64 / 7.75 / 6.94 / 7.34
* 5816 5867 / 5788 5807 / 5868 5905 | -2.59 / 7.45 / 7.17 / 7.31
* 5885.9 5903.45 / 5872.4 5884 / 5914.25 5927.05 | 2.24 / 7.8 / 7.19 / 7.56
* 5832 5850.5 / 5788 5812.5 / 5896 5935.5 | -0.60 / 7.51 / 7.14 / 7.38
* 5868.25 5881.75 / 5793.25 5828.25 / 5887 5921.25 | -1.44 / 7.64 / 6.87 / 7.11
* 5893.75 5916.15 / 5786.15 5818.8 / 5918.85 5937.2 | 1.56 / 7.55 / 7.41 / 7.44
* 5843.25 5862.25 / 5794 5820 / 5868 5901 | -0.82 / 7.43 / 7.21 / 7.3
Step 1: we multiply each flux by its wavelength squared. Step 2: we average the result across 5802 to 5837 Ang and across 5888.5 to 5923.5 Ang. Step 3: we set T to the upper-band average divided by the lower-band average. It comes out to 0.92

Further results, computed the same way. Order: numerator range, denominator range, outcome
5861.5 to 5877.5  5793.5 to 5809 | 1.09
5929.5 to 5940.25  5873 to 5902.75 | 1.08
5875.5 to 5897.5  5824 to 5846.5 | 0.93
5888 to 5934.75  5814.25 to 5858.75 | 0.93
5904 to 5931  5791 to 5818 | 1.02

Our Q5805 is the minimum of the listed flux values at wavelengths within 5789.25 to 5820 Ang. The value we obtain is 6.488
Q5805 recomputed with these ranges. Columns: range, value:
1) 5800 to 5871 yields 6.879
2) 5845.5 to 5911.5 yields 6.063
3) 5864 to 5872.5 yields 7.436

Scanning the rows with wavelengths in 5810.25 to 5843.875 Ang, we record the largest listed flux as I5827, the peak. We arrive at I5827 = 8.717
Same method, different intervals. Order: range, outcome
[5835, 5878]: 8.446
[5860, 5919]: 8.42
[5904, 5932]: 7.717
